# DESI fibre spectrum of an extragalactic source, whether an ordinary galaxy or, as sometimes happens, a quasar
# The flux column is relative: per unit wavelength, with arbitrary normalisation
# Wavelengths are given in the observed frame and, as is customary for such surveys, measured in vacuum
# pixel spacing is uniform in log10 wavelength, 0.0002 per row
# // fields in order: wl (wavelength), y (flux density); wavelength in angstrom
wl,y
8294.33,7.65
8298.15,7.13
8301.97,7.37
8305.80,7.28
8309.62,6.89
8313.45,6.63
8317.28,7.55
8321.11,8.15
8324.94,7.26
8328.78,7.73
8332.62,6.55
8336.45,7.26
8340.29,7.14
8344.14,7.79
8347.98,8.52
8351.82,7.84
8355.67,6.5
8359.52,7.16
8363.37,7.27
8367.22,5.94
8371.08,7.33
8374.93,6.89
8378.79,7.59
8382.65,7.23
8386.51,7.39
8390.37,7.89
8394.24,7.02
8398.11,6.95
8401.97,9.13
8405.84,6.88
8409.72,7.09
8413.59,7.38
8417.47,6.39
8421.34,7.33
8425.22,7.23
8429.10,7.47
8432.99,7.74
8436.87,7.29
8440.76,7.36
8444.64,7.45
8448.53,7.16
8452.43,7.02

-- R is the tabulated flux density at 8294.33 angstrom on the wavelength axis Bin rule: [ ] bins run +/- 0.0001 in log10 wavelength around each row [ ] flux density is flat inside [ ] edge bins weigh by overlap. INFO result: 7.65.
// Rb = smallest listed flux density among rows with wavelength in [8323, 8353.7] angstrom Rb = 6.55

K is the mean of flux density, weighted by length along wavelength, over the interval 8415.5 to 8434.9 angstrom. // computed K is 7.23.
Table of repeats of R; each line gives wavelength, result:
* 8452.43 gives 7.02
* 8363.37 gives 7.27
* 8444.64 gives 7.45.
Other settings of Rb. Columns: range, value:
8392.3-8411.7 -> 6.88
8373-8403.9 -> 6.89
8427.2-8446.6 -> 7.29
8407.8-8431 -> 6.39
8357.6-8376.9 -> 5.94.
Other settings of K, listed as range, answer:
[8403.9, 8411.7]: 6.98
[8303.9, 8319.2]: 7.09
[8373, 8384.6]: 7.24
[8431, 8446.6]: 7.46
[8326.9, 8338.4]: 7.18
